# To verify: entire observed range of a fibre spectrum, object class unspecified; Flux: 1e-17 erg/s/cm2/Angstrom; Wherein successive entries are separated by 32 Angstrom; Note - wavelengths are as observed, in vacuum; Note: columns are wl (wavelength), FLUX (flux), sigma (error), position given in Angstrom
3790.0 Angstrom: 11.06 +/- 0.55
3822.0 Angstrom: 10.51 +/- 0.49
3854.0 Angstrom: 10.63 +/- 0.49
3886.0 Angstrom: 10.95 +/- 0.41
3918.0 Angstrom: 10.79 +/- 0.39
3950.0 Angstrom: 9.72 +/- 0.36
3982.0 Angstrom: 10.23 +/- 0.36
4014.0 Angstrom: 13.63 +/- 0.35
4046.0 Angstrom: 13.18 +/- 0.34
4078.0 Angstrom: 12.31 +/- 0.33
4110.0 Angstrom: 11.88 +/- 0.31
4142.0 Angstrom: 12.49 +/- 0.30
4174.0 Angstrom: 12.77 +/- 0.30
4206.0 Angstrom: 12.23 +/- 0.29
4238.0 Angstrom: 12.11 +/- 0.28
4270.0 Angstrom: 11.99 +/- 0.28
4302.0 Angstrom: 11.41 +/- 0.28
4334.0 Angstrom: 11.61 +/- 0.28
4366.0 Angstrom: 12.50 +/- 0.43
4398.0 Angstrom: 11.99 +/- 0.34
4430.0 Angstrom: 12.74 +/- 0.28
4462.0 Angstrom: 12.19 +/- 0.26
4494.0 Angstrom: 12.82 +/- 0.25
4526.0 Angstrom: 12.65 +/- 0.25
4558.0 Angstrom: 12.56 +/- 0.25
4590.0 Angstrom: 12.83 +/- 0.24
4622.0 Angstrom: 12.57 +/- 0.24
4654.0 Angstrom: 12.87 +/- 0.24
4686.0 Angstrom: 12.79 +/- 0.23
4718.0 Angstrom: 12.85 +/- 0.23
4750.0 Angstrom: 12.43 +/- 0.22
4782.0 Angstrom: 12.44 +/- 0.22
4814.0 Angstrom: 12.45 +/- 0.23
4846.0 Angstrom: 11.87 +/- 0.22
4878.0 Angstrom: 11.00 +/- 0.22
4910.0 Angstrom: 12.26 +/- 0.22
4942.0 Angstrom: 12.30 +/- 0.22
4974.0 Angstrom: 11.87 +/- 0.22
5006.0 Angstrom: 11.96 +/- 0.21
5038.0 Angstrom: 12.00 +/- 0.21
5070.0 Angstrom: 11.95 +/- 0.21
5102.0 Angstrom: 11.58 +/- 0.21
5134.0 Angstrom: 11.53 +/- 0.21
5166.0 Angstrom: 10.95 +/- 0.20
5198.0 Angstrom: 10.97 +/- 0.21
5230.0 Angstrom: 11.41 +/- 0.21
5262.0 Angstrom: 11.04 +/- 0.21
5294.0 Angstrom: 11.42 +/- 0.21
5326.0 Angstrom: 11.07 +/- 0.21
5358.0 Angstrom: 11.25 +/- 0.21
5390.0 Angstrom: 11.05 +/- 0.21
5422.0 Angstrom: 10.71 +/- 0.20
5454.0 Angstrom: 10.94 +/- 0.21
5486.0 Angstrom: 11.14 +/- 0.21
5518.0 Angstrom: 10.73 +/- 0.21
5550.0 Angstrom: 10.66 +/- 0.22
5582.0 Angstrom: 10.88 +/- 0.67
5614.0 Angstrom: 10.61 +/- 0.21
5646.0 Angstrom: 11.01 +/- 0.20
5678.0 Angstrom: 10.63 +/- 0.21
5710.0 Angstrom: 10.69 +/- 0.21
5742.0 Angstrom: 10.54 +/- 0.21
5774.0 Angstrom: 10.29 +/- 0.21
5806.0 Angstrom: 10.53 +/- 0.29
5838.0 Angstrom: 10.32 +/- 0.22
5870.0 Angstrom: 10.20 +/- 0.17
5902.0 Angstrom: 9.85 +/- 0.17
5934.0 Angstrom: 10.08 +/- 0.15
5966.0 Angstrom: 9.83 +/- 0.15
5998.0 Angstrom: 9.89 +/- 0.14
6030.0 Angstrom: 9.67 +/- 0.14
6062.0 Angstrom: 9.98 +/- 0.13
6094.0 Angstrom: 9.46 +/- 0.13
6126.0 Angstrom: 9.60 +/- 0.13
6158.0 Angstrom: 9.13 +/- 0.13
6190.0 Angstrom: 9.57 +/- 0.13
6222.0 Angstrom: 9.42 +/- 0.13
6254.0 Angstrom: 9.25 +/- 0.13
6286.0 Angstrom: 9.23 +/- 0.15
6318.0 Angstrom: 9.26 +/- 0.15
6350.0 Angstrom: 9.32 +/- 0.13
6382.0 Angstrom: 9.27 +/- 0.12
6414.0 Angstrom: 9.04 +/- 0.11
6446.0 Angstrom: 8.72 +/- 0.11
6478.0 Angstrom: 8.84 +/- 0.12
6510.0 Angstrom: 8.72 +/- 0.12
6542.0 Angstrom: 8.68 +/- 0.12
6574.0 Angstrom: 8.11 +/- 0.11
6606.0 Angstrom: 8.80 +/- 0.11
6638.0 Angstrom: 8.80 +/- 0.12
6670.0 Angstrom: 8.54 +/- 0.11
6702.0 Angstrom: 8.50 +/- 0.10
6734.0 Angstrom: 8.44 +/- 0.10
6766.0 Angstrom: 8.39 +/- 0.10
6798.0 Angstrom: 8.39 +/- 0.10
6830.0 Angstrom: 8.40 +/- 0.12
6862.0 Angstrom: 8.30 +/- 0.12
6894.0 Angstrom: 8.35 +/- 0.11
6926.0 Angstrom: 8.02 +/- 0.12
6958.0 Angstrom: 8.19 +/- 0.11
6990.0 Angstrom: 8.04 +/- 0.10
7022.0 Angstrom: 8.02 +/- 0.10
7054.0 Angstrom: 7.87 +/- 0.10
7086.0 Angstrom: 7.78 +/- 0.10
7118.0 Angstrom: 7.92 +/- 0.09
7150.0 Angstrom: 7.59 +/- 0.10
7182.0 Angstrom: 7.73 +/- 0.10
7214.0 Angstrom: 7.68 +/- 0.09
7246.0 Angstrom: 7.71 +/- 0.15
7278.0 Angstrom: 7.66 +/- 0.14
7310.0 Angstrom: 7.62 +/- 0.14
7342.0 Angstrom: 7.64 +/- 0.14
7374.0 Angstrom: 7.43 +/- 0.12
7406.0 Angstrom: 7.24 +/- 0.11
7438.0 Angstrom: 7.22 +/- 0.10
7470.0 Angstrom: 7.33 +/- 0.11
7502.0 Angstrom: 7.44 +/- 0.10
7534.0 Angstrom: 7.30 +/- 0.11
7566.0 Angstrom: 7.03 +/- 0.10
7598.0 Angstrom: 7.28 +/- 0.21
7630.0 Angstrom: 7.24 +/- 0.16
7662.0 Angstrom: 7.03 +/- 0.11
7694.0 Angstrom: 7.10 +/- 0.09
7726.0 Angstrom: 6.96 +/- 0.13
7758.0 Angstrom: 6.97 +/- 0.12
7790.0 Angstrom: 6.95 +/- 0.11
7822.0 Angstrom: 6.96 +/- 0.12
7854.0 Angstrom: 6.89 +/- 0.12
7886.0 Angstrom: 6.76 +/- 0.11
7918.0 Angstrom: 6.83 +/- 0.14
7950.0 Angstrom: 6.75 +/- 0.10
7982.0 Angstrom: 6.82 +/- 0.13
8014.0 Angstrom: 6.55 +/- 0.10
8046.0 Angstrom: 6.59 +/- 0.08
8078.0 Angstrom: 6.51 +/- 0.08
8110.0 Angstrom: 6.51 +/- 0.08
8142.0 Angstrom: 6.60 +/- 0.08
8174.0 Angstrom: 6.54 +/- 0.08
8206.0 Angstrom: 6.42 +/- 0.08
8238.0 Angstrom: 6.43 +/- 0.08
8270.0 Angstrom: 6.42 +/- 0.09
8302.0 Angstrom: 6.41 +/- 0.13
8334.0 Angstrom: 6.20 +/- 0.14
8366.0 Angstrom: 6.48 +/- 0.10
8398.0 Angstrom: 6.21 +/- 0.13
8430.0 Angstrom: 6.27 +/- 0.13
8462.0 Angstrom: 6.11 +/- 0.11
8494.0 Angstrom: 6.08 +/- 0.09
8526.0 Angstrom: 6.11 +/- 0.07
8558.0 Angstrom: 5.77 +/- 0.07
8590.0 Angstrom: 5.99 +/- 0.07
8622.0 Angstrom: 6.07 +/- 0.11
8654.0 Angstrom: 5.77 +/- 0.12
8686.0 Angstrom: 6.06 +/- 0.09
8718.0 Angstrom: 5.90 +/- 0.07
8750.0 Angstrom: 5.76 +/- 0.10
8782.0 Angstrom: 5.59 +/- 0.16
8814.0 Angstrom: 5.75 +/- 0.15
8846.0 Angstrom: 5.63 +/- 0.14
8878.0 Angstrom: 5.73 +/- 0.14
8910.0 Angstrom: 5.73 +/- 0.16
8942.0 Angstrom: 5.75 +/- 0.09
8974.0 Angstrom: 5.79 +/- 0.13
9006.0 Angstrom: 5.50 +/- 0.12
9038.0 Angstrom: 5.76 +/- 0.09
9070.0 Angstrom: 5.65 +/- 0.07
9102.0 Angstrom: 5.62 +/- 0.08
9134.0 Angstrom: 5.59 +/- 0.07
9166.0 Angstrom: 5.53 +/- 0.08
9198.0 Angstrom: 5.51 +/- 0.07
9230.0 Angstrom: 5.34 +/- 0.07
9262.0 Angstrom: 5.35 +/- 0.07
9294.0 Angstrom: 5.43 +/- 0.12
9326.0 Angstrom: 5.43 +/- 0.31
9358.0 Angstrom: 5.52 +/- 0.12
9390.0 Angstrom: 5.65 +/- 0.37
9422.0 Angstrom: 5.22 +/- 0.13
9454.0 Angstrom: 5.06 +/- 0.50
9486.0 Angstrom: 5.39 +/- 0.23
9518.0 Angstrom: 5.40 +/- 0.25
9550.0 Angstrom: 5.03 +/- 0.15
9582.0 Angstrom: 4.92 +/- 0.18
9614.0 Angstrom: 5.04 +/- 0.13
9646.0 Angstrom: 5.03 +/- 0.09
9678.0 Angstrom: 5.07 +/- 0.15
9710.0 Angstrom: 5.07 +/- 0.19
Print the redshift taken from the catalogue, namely 0.000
